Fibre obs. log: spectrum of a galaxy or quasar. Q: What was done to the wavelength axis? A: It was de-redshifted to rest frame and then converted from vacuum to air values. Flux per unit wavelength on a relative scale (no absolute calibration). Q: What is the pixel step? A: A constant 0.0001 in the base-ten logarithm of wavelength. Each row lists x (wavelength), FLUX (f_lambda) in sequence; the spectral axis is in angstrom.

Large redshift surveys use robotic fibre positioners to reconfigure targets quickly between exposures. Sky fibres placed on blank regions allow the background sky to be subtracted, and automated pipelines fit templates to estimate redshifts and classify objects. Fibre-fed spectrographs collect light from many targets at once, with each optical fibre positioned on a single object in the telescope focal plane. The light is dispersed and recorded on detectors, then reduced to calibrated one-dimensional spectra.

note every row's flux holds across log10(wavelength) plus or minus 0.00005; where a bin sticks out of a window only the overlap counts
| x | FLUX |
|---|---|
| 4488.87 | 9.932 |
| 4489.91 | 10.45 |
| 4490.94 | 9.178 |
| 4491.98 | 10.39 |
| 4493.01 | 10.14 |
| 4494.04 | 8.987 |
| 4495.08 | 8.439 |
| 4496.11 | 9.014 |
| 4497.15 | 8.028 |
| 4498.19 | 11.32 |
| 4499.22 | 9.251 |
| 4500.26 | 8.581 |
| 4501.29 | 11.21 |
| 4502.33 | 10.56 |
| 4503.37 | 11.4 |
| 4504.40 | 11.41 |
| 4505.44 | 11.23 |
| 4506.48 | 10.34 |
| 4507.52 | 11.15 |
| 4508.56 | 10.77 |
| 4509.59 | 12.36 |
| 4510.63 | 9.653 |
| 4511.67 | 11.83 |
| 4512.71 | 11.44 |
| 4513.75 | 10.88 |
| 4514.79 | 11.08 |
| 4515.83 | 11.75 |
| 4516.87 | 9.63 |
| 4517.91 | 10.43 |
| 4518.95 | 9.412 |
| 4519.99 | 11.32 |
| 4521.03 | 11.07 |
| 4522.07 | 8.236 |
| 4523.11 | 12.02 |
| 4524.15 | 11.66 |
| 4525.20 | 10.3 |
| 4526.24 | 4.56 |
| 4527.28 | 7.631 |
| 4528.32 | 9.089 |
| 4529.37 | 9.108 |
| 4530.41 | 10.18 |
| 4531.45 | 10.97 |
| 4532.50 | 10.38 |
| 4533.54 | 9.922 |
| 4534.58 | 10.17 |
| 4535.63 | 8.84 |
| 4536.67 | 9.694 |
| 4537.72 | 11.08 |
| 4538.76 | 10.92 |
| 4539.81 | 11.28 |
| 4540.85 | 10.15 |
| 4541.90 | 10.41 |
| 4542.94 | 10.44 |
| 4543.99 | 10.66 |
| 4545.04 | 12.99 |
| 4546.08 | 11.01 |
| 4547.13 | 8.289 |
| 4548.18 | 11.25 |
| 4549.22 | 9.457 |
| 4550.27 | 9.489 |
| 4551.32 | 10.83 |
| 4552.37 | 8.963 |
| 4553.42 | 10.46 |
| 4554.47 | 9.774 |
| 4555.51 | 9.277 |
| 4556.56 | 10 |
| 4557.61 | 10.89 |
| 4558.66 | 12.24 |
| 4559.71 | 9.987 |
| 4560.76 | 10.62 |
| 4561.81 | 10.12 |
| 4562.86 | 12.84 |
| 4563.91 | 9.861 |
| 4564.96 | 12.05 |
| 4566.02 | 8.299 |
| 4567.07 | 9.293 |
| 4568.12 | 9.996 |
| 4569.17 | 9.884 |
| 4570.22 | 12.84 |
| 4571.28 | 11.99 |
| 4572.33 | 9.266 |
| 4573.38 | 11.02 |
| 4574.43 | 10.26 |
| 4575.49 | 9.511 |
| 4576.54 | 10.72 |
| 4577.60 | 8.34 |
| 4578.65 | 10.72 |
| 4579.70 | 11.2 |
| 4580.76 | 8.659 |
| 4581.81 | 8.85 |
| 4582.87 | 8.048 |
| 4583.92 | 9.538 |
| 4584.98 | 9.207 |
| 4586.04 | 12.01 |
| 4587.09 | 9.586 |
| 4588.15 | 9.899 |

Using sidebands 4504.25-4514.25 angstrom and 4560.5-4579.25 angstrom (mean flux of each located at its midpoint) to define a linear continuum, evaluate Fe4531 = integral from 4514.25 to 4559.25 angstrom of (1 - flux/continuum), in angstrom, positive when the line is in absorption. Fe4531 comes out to 2.6 angstrom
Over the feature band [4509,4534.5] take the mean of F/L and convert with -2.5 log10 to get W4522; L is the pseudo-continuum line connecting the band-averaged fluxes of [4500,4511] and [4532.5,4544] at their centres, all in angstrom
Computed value 0.040 mag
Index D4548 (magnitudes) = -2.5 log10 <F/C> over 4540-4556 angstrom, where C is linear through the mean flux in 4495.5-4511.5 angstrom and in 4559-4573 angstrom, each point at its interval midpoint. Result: 0.03 mag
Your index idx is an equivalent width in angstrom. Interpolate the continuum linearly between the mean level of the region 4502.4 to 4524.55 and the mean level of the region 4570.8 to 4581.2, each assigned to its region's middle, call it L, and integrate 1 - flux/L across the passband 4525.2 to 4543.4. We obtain 1.6 angstrom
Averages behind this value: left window 10.9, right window 10.2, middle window 9.72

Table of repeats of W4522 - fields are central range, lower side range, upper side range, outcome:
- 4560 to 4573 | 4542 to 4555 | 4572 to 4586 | -0.07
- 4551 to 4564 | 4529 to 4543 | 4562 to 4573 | 0.00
